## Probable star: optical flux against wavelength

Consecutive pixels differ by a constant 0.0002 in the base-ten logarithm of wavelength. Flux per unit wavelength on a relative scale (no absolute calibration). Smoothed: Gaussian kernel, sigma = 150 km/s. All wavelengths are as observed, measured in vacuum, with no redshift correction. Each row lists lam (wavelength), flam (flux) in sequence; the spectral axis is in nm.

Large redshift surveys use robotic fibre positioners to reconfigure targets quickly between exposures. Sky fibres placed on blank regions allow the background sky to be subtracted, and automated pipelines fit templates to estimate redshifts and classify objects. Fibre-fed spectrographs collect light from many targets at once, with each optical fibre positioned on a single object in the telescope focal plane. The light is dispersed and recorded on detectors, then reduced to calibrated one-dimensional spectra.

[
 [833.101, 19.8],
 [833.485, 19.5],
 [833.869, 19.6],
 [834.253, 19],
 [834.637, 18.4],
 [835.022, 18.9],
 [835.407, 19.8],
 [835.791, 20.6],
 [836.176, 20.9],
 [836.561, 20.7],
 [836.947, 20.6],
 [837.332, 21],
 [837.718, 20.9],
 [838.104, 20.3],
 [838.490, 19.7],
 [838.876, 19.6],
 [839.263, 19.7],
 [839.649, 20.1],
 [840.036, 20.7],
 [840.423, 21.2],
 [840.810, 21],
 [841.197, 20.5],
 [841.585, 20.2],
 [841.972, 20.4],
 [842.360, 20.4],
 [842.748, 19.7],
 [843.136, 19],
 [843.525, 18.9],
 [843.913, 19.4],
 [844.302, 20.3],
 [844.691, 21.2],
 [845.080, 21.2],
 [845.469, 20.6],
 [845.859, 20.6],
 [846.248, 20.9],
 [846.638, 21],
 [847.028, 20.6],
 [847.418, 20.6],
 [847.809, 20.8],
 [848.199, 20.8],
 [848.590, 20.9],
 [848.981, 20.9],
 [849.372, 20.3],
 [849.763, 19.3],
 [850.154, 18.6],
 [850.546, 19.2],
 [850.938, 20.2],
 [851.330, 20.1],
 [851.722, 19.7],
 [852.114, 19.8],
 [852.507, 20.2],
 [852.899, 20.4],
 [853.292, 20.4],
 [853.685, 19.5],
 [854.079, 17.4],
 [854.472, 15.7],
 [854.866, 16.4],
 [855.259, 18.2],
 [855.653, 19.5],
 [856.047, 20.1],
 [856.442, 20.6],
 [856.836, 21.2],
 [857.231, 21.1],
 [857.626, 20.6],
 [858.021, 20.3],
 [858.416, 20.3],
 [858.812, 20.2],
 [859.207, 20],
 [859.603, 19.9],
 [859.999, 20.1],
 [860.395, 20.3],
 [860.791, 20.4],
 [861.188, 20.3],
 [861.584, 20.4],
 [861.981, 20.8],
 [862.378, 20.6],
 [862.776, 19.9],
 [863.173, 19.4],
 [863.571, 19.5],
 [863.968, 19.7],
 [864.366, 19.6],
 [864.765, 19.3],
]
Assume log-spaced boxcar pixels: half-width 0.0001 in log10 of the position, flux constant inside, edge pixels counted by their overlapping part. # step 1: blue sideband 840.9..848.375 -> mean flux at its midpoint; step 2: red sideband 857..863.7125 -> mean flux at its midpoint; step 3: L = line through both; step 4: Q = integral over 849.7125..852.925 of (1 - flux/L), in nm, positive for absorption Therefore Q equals 0.10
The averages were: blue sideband 20.4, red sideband 20.2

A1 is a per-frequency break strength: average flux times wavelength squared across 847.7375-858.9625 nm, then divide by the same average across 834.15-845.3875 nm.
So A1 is 1.01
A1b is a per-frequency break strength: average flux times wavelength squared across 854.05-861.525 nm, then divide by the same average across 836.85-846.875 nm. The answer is 1.00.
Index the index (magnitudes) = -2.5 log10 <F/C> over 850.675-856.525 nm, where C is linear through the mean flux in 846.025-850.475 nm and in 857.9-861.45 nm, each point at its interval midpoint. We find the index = 0.06 mag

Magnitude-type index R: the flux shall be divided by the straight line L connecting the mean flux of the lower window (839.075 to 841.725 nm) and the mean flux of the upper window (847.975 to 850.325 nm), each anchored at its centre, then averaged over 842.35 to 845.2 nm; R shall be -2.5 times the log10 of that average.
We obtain 0.022 mag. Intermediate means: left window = 20.5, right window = 20.2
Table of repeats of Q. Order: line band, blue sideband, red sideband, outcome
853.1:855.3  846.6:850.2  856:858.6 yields 0.28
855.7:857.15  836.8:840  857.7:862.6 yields -0.02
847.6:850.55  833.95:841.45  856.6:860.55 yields 0.02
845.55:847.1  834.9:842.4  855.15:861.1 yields -0.04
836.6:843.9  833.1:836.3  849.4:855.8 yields -0.30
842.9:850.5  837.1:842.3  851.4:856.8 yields -0.19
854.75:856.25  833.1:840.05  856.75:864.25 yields 0.11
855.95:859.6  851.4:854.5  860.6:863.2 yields -0.11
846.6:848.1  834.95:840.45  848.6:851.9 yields -0.06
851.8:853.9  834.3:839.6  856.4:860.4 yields 0.03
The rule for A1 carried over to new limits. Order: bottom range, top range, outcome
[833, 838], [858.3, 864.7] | 1.07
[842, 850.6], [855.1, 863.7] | 1.03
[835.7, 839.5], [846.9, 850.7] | 1.02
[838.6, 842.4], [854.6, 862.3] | 1.03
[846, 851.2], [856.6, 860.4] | 1.03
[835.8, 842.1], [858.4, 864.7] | 1.03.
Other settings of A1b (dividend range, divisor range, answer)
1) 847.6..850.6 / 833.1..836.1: 1.07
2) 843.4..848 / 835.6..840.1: 1.03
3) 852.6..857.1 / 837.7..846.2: 0.97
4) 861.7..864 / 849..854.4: 1.05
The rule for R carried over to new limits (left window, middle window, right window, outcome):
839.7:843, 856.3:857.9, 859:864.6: -0.037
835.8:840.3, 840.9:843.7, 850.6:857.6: 0.013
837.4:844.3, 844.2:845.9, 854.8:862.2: -0.037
